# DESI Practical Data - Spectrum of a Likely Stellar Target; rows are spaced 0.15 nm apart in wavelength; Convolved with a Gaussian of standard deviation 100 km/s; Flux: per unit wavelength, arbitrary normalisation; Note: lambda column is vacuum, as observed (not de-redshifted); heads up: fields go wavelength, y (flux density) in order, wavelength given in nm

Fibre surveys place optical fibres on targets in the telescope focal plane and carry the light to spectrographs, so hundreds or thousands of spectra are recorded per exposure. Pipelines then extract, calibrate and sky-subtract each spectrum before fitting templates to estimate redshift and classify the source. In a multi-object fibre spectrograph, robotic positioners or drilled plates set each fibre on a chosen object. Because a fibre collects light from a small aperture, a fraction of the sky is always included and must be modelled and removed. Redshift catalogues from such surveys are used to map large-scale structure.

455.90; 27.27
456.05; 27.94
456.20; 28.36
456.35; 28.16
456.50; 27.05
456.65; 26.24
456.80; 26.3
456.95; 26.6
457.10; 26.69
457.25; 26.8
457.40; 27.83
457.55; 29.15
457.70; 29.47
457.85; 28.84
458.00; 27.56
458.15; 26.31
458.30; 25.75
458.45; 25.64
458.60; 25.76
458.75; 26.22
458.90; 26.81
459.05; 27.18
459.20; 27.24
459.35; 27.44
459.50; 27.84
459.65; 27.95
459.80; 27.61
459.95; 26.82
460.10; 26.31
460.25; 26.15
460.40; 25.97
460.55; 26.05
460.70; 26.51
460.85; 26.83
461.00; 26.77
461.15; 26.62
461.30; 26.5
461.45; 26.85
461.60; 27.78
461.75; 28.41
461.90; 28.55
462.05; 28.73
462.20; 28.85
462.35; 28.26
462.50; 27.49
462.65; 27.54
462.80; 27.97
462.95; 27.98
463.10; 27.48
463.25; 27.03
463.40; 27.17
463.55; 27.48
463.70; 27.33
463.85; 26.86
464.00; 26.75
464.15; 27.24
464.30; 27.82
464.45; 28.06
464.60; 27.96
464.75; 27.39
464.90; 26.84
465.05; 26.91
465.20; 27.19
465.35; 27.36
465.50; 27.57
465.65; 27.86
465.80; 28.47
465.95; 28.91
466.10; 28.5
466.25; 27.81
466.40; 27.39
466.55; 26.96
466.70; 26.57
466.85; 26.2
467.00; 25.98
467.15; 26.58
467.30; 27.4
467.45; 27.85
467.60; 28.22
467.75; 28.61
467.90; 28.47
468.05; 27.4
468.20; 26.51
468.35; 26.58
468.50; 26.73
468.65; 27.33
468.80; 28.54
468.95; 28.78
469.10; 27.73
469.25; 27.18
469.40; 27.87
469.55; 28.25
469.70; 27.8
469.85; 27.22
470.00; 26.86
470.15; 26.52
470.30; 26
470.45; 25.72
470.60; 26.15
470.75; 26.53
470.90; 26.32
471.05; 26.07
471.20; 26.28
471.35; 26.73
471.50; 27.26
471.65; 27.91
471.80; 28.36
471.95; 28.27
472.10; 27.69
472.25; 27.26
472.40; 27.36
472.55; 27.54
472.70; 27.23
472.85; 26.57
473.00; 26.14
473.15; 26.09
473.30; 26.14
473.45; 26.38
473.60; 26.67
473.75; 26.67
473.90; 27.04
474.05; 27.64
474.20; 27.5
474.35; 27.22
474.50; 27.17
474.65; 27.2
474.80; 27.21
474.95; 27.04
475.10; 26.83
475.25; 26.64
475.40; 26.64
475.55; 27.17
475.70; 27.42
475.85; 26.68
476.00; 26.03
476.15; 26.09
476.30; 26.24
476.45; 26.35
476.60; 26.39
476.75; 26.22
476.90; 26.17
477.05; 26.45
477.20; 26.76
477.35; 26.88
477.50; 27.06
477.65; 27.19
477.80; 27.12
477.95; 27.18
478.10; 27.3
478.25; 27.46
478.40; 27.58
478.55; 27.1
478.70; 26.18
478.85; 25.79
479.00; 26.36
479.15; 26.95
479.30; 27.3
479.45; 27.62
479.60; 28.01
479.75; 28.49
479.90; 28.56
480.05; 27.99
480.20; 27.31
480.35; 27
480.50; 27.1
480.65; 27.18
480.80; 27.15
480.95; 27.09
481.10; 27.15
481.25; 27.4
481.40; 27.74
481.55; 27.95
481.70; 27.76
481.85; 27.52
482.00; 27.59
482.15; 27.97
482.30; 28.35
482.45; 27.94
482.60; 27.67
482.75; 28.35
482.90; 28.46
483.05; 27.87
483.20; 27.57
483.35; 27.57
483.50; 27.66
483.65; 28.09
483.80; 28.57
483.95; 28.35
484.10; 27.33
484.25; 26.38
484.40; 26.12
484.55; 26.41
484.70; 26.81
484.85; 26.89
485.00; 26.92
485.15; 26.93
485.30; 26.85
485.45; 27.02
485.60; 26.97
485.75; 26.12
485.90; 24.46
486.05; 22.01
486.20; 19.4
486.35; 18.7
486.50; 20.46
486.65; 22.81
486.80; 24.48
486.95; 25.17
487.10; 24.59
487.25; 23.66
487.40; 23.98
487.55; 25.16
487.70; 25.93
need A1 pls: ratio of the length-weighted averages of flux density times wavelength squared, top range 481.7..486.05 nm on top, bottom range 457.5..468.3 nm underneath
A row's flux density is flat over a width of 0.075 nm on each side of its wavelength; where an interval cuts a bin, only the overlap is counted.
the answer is 1.1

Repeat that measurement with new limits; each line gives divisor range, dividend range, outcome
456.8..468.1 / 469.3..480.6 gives 1.04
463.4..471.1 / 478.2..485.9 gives 1.07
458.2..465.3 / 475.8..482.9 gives 1.08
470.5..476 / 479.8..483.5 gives 1.06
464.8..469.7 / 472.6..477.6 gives 1.00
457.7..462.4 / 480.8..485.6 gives 1.12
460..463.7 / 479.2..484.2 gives 1.11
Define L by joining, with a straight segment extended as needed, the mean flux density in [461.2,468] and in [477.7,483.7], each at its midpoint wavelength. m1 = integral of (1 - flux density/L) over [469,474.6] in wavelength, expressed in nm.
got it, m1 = 0.107 nm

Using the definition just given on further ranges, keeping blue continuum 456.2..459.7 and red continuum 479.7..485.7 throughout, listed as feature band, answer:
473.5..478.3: 0.10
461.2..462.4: -0.03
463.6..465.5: 0.00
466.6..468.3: 0.00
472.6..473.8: 0.04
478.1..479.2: 0.03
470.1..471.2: 0.05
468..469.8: -0.02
